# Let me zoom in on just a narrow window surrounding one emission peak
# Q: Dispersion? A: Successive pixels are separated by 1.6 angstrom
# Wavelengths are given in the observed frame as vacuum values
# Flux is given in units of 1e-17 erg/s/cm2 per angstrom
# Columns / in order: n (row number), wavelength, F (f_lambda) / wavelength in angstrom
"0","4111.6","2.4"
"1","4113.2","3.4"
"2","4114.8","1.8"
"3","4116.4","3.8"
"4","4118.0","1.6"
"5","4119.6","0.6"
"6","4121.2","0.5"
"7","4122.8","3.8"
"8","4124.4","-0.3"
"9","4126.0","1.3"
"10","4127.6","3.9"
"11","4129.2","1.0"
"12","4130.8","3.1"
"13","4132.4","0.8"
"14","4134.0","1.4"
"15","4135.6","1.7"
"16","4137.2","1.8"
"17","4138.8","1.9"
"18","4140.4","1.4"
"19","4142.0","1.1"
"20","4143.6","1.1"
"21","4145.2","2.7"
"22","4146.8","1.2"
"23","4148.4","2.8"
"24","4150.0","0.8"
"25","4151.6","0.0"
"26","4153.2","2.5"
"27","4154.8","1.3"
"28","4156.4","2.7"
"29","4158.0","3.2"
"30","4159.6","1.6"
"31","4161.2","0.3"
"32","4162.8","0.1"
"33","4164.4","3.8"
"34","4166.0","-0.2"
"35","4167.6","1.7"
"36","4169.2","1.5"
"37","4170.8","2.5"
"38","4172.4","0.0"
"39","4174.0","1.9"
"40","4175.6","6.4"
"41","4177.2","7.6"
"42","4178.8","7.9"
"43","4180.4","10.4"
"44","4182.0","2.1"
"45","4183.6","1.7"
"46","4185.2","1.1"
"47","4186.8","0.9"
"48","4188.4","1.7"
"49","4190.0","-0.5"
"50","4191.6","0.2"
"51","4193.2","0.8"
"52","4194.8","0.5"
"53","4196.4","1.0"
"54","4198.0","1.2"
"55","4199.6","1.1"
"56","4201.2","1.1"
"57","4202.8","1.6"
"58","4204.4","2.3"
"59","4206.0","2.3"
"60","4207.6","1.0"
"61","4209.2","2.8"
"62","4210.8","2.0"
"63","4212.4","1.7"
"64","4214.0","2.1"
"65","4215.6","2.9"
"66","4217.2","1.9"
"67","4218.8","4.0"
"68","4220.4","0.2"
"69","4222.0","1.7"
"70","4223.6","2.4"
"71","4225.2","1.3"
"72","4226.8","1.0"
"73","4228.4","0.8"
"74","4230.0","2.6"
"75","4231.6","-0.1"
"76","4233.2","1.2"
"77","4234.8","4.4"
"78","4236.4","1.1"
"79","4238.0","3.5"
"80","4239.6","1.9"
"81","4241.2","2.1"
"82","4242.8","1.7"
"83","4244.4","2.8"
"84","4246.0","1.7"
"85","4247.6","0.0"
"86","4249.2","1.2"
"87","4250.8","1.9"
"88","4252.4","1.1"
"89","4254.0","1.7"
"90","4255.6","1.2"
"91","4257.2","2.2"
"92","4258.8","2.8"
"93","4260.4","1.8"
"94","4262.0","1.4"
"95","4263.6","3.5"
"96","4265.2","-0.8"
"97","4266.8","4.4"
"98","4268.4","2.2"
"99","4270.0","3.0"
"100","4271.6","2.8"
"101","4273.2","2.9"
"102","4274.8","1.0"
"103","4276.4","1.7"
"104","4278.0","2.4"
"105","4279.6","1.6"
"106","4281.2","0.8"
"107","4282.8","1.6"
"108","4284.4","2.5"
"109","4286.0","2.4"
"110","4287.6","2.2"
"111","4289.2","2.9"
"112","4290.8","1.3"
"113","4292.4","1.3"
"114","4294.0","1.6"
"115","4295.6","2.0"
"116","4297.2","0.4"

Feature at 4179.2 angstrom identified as [O II] 3727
